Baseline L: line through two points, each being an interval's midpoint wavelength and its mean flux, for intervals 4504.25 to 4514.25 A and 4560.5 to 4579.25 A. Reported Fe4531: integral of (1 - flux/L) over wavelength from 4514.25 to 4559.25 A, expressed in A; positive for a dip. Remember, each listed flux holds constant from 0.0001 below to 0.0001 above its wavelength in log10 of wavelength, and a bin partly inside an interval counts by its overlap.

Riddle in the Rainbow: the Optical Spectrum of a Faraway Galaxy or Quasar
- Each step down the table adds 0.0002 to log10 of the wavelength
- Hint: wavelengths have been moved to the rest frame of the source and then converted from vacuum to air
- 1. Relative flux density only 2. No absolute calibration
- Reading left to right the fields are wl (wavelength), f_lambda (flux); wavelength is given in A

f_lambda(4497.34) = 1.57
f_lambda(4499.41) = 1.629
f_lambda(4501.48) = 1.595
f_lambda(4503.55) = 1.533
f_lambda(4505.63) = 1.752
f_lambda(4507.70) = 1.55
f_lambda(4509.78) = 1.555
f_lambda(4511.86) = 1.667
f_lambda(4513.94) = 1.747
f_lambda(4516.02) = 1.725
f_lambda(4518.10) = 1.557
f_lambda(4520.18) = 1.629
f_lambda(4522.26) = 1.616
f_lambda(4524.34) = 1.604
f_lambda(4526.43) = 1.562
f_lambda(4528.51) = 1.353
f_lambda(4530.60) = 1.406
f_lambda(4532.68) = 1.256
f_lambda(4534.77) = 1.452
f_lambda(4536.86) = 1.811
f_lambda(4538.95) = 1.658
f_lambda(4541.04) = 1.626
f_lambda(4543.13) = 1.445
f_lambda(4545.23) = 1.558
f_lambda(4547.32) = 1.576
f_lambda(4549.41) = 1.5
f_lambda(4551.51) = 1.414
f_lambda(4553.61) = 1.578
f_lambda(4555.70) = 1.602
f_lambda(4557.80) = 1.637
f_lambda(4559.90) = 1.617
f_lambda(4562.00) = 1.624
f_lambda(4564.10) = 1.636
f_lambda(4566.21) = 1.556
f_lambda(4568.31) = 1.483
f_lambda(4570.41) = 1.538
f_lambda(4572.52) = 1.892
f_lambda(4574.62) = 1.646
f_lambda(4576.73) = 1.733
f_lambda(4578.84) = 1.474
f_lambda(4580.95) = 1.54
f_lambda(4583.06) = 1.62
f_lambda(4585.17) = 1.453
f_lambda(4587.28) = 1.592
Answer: 2.2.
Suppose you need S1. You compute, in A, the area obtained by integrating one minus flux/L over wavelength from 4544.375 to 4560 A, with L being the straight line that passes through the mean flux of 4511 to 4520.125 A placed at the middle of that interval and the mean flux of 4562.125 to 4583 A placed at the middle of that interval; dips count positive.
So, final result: 0.7 A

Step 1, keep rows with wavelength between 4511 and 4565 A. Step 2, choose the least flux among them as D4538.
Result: 1.256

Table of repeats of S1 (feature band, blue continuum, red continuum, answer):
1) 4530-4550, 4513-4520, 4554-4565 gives 1.35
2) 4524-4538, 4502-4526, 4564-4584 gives 1.17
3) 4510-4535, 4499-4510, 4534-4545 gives 0.79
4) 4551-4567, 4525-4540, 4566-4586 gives -0.30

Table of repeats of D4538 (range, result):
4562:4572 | 1.483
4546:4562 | 1.414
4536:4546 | 1.445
